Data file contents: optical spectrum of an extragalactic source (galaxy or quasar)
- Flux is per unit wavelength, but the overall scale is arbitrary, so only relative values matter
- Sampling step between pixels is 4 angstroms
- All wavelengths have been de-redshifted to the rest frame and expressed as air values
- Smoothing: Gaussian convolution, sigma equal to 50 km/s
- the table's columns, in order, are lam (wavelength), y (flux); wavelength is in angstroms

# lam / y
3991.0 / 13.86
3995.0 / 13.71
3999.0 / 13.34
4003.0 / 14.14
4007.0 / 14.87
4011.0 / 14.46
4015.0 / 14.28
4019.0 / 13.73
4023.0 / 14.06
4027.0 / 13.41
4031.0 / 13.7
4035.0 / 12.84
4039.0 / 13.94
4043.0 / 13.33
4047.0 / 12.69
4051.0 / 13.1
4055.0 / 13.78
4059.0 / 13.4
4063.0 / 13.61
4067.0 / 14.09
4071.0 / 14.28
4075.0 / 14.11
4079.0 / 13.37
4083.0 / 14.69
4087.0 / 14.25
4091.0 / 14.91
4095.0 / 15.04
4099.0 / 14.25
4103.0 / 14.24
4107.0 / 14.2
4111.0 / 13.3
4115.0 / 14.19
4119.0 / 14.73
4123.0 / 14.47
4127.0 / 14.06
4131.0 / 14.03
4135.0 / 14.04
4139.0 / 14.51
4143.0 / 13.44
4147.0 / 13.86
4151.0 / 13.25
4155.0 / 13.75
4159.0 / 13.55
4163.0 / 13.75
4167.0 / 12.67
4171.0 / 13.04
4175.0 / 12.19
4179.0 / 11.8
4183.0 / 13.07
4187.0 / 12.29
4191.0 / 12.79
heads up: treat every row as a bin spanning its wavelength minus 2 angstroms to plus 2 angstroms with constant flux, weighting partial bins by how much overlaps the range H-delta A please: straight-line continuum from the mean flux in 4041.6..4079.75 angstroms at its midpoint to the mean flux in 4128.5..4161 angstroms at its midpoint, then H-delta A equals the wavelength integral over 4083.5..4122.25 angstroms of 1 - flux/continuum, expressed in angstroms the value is -1.9 angstroms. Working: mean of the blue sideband 13.6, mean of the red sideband 13.8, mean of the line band 14.4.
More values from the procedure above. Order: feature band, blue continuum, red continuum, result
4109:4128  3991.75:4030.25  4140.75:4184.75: -1.1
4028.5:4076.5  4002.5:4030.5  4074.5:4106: 2.3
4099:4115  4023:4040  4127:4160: -0.3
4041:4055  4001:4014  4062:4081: 1.0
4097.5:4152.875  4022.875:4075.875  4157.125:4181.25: -4.0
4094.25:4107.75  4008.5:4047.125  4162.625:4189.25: -1.3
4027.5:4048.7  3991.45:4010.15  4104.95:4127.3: 1.1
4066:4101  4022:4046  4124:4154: -1.7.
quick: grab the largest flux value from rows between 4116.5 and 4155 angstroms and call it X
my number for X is 14.73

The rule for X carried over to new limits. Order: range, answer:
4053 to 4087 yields 14.69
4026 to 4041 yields 13.94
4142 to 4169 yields 13.86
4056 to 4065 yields 13.61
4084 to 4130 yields 15.04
